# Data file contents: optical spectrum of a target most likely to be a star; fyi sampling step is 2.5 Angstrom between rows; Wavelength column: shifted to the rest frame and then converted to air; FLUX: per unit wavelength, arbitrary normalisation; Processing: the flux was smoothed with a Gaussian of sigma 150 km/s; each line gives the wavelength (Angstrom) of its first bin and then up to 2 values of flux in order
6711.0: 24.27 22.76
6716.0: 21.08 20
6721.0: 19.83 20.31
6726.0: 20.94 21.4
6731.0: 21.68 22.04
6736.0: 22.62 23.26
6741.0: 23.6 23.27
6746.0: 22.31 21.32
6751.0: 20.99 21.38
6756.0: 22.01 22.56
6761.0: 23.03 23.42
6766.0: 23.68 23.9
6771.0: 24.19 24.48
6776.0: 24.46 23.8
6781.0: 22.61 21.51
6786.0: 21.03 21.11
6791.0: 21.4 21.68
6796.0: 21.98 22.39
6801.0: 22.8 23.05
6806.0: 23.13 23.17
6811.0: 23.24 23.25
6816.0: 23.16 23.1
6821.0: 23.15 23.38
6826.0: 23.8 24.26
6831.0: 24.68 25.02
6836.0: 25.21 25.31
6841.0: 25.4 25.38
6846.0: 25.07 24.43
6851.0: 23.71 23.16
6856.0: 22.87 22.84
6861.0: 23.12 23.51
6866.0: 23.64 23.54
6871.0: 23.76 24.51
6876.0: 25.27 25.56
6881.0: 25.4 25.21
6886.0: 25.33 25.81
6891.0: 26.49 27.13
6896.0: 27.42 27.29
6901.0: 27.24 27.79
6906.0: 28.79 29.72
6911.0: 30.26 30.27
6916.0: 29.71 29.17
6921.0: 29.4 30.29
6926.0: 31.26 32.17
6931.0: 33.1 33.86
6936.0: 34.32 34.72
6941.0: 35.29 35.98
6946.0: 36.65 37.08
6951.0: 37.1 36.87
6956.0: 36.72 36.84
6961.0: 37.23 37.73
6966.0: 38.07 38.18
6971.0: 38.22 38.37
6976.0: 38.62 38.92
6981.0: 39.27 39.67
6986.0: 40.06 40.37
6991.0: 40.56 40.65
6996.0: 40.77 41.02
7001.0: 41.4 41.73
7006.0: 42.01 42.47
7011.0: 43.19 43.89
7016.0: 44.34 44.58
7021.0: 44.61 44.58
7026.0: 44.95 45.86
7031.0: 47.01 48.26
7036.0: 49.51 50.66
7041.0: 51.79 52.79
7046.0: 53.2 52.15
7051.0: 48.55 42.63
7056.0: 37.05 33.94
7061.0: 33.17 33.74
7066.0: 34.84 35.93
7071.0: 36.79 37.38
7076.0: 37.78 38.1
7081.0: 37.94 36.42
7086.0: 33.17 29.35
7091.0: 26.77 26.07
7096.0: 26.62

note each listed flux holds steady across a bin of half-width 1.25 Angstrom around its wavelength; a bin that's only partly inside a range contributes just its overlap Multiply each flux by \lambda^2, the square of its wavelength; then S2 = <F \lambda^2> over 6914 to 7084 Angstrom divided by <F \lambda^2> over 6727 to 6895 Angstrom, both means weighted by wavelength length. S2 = 1.78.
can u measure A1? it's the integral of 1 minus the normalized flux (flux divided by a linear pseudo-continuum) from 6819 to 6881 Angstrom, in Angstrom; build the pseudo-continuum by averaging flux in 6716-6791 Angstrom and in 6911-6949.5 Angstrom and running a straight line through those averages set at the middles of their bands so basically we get 8.3 Angstrom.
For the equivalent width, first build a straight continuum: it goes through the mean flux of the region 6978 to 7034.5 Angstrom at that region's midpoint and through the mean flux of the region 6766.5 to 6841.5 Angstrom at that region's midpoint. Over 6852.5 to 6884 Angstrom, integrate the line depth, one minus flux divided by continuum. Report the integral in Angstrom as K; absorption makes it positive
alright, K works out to 5.8 Angstrom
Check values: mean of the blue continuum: 23.3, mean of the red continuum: 42.6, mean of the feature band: 24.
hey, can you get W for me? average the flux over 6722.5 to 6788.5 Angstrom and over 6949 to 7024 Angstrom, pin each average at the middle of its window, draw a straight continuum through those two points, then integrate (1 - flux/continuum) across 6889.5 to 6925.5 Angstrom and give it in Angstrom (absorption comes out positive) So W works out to 5.8 Angstrom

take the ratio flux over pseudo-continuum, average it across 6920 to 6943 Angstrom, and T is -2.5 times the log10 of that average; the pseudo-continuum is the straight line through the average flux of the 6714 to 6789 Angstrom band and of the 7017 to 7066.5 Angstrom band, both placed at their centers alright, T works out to 0.11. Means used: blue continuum 22.3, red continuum 44.8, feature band 32.9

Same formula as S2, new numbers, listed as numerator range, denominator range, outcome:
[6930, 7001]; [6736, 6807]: 1.77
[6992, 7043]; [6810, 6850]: 1.95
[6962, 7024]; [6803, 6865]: 1.79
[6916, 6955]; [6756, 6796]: 1.55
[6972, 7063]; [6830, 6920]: 1.75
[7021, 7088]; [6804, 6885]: 1.86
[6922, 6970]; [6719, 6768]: 1.70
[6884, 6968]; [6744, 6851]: 1.43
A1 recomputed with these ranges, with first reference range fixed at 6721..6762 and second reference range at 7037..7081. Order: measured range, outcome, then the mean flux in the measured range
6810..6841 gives 3.6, 24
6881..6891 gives 1.7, 25.6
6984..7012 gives -2.4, 41.2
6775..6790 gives 1.3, 22.4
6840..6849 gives 1.0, 25.1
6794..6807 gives 1.5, 22.6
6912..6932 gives 1.6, 30.6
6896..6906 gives 1.3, 27.6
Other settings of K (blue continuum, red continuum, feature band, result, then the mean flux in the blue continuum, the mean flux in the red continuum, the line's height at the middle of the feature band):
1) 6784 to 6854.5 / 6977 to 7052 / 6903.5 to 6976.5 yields 4.81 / 23.4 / 44.6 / 36.5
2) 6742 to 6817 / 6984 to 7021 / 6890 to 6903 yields 2.24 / 22.7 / 42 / 32.8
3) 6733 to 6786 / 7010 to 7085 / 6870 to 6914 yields 7.22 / 22.8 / 42.8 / 32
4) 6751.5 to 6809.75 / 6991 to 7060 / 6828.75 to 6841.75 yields 1.22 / 22.7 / 44.8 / 27.6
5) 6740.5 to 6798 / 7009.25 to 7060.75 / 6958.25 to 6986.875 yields 1.38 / 22.6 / 45.9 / 40.4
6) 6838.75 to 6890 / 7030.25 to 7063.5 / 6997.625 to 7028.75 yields -1.18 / 24.4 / 45.7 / 41.8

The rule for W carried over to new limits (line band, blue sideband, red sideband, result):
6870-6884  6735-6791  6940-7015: 2.90 Angstrom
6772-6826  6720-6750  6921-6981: 6.70 Angstrom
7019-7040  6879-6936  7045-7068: -4.52 Angstrom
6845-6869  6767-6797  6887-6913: 2.20 Angstrom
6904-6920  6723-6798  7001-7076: 2.02 Angstrom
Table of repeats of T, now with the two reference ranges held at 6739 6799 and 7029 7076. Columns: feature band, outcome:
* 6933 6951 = -0.01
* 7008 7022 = -0.09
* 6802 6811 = 0.10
